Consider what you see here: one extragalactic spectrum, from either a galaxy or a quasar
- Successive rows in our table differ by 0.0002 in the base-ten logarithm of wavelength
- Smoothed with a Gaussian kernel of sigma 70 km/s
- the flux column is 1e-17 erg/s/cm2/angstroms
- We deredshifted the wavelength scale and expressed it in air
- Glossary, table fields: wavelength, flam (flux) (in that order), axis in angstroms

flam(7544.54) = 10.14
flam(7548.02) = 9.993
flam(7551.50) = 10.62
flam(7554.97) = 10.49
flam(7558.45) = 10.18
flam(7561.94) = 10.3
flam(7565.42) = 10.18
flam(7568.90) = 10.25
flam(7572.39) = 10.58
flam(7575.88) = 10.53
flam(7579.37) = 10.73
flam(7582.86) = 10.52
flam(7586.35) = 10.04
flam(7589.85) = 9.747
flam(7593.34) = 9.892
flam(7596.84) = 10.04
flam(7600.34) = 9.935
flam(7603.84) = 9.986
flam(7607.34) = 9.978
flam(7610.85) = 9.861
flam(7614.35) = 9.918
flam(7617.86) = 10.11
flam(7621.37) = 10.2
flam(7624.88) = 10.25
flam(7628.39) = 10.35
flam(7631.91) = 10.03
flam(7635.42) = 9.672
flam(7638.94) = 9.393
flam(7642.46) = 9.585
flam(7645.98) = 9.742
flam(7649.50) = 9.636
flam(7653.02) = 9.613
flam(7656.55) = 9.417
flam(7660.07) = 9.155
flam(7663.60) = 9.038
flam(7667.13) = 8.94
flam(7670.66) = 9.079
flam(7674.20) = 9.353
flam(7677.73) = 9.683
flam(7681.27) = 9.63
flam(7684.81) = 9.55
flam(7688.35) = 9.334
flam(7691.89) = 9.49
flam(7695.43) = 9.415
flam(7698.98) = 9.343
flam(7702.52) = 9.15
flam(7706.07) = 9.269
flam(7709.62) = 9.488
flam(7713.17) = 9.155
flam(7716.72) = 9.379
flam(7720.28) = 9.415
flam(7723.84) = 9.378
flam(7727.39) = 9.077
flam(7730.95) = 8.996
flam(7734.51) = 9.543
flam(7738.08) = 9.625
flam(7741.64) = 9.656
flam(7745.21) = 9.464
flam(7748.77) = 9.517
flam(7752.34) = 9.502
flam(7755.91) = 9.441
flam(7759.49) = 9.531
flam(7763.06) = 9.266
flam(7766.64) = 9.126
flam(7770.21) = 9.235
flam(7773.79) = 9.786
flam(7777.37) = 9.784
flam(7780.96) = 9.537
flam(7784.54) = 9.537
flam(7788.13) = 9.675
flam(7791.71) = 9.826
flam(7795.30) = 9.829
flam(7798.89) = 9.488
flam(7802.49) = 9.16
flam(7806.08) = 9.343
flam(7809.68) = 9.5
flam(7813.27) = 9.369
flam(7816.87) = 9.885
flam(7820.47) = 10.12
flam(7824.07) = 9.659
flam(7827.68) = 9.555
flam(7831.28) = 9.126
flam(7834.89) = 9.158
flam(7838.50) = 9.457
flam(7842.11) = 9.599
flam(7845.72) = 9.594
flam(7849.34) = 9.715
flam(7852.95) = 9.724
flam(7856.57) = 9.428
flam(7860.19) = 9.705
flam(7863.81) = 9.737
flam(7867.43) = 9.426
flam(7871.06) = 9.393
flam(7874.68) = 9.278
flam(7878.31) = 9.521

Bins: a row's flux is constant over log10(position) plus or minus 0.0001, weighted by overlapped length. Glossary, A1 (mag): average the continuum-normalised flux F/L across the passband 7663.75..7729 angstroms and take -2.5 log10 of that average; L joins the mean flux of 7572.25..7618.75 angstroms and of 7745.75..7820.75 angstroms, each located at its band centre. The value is 0.05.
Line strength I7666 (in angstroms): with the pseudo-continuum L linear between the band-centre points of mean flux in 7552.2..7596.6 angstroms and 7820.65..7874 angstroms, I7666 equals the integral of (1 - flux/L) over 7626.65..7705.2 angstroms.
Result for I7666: 4.4 angstroms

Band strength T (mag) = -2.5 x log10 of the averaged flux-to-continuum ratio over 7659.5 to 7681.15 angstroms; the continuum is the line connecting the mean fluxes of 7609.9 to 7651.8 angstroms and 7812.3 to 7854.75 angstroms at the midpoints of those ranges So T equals 0.07 mag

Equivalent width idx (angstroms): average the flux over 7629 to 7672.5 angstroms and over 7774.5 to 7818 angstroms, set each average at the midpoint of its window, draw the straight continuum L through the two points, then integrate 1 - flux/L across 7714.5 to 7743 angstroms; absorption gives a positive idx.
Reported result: 0.4 angstroms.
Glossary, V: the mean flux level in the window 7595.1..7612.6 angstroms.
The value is 9.96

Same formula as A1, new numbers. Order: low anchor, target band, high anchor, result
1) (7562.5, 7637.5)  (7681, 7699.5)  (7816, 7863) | 0.05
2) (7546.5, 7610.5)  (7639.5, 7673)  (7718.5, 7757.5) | 0.05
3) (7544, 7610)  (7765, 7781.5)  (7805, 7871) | 0.03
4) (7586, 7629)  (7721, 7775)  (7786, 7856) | 0.04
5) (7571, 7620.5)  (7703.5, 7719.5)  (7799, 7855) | 0.06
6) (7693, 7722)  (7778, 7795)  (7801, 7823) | -0.02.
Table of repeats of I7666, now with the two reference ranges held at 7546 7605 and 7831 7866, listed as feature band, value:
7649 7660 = 0.6 angstroms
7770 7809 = 0.5 angstroms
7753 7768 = 0.6 angstroms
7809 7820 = 0.0 angstroms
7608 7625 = 0.1 angstroms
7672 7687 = 0.7 angstroms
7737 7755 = 0.5 angstroms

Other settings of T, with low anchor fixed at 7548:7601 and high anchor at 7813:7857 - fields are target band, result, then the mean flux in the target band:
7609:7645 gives 0.02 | 9.93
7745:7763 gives 0.04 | 9.47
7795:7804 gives 0.03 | 9.44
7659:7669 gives 0.11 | 9.04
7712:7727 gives 0.06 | 9.32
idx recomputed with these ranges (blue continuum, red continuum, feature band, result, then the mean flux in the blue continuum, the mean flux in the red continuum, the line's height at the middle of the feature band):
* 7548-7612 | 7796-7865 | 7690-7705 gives 0.84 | 10.2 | 9.55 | 9.9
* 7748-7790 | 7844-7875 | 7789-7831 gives -0.30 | 9.49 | 9.57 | 9.53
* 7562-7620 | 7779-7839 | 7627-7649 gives 0.53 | 10.1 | 9.54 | 10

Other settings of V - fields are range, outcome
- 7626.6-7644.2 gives 9.81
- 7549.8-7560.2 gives 10.4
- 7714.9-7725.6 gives 9.38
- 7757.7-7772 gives 9.29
